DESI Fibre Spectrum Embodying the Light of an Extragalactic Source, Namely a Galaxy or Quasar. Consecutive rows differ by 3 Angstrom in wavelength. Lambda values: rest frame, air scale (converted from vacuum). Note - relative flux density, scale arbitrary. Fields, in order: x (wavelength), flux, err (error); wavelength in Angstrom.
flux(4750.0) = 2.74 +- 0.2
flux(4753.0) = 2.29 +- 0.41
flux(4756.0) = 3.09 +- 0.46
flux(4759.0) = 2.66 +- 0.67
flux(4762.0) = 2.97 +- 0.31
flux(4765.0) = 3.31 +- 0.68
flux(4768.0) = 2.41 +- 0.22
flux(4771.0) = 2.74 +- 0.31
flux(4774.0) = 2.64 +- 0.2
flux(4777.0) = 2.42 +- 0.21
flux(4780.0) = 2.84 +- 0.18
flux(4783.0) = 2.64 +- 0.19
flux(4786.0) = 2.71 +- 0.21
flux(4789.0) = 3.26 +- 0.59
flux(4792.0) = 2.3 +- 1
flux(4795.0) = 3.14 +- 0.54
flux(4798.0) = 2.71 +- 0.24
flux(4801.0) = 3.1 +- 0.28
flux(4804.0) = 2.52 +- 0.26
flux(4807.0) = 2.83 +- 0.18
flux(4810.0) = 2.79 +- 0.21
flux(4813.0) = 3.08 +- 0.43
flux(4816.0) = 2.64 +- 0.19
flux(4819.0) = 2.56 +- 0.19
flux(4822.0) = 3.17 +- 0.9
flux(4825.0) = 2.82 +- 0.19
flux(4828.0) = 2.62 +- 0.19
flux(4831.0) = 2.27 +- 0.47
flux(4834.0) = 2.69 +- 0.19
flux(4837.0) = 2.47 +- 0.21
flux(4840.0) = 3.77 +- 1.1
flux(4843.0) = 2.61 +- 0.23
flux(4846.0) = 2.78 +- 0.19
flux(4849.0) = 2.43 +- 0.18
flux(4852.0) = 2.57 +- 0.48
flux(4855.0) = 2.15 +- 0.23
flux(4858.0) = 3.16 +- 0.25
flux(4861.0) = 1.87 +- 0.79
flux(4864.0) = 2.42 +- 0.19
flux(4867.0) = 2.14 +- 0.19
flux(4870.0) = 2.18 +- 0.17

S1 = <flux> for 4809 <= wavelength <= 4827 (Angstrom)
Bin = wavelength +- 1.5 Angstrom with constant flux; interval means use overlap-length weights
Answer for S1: 2.84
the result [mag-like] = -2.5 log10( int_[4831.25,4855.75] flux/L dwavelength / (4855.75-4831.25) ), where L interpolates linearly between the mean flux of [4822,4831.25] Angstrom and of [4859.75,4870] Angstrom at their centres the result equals -0.09 mag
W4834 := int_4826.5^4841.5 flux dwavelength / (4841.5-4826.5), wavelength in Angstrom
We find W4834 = 2.76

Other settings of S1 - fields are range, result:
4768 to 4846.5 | 2.77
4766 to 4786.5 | 2.64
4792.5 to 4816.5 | 2.84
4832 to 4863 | 2.64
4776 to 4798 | 2.76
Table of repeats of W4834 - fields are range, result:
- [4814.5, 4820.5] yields 2.6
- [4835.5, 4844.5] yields 2.95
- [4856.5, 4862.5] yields 2.52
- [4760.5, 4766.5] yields 3.14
